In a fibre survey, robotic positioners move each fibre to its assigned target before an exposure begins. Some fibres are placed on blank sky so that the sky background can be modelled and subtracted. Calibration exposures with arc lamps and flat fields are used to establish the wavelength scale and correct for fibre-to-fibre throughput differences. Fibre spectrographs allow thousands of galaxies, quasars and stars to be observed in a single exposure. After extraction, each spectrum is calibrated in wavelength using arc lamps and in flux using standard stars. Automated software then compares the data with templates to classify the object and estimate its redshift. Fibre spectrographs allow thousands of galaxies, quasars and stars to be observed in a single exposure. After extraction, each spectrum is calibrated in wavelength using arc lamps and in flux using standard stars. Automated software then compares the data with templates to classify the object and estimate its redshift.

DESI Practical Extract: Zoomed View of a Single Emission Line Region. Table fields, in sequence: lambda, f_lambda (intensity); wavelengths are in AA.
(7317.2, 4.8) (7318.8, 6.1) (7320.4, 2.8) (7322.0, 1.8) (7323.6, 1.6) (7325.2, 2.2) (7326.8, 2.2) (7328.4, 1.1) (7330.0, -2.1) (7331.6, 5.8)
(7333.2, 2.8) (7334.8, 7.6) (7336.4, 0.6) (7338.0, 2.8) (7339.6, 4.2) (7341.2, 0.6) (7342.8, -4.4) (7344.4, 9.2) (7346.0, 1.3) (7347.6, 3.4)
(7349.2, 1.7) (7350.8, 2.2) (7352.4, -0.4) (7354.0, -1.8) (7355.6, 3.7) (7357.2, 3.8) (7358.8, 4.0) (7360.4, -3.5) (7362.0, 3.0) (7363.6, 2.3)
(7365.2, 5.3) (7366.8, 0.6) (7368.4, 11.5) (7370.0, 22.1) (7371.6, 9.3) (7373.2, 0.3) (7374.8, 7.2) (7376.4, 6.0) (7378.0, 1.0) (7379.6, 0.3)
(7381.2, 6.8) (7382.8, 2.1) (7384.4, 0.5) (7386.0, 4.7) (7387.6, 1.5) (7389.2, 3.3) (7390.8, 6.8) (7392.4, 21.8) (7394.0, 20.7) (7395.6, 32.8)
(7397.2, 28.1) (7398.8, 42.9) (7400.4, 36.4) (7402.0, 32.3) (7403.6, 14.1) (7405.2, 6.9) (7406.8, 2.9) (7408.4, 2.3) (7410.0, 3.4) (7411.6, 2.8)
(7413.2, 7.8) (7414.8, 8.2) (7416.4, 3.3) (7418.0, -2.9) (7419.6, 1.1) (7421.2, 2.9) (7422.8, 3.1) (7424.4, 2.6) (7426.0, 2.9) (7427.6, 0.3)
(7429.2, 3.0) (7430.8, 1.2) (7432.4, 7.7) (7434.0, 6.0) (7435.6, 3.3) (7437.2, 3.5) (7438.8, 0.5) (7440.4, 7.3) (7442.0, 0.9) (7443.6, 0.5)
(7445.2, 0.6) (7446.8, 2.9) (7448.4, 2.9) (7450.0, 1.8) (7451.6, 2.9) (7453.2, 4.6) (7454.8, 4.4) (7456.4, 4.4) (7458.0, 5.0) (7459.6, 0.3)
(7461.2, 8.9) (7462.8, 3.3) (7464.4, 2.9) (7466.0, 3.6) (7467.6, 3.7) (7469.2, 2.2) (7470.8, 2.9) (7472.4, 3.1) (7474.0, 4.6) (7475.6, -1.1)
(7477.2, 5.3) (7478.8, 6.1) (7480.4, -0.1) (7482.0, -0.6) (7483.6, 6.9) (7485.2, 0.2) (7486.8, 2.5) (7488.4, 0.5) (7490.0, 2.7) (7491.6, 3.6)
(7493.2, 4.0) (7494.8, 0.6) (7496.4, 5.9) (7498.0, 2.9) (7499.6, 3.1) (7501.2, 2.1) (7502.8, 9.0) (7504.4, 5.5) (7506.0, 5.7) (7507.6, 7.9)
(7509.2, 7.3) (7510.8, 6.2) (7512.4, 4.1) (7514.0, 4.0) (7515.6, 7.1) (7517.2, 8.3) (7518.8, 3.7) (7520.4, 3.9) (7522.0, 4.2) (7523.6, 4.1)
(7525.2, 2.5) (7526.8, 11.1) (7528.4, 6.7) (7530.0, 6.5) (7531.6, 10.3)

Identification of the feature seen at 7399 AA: [O II] 3727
